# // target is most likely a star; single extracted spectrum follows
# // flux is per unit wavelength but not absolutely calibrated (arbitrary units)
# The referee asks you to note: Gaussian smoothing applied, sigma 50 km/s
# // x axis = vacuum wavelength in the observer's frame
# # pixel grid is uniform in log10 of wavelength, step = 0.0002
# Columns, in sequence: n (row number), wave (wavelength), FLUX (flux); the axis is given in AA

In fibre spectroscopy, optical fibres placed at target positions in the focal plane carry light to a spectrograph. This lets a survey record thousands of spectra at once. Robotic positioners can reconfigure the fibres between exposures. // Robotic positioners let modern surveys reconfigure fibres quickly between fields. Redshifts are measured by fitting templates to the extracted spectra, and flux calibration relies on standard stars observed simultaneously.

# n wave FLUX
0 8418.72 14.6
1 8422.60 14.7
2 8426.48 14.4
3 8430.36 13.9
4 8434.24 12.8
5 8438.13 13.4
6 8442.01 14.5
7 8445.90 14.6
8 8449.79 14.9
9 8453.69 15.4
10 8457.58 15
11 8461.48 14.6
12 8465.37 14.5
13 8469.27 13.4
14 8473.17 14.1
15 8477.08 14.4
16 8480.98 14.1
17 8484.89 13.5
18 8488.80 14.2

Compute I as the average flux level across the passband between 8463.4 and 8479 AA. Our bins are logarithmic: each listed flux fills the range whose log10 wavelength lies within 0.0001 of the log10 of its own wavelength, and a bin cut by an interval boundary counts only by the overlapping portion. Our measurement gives 14.1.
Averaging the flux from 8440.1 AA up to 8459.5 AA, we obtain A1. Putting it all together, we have 14.9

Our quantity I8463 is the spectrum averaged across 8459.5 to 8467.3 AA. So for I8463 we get 14.6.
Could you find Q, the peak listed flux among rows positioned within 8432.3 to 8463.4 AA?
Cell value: 15.4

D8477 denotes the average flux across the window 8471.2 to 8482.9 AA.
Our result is 14.2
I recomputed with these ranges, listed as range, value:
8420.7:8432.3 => 14.3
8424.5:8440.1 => 13.6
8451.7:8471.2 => 14.6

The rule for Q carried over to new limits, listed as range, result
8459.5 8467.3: 14.6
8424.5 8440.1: 14.4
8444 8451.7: 14.9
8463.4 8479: 14.5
